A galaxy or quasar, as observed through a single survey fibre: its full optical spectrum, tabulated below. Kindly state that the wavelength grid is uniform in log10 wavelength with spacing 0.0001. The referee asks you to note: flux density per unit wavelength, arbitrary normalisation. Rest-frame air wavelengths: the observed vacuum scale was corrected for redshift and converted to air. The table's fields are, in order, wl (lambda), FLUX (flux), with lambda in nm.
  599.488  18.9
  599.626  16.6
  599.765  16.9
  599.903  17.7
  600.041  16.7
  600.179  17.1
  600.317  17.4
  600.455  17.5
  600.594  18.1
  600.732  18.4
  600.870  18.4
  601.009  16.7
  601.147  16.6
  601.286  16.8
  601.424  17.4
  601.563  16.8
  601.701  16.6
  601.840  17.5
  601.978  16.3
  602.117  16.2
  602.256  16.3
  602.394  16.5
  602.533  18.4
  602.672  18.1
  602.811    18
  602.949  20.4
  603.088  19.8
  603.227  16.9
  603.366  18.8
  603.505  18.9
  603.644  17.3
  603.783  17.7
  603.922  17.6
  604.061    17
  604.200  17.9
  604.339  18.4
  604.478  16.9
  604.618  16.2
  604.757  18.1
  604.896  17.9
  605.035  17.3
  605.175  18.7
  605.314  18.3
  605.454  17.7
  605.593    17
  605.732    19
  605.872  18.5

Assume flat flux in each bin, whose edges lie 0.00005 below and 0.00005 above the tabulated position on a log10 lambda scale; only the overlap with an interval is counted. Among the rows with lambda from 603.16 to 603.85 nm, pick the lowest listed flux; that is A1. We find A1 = 16.9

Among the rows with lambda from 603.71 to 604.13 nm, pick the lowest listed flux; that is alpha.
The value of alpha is 17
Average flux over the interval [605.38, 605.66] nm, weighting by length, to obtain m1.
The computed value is 17.4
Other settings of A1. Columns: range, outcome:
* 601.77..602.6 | 16.2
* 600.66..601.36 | 16.6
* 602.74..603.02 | 18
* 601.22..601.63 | 16.8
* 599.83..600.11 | 16.7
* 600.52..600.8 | 18.1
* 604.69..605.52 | 17.3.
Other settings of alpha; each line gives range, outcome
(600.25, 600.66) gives 17.4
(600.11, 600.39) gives 17.1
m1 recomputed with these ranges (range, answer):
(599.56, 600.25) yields 17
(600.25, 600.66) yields 17.6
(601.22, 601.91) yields 17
